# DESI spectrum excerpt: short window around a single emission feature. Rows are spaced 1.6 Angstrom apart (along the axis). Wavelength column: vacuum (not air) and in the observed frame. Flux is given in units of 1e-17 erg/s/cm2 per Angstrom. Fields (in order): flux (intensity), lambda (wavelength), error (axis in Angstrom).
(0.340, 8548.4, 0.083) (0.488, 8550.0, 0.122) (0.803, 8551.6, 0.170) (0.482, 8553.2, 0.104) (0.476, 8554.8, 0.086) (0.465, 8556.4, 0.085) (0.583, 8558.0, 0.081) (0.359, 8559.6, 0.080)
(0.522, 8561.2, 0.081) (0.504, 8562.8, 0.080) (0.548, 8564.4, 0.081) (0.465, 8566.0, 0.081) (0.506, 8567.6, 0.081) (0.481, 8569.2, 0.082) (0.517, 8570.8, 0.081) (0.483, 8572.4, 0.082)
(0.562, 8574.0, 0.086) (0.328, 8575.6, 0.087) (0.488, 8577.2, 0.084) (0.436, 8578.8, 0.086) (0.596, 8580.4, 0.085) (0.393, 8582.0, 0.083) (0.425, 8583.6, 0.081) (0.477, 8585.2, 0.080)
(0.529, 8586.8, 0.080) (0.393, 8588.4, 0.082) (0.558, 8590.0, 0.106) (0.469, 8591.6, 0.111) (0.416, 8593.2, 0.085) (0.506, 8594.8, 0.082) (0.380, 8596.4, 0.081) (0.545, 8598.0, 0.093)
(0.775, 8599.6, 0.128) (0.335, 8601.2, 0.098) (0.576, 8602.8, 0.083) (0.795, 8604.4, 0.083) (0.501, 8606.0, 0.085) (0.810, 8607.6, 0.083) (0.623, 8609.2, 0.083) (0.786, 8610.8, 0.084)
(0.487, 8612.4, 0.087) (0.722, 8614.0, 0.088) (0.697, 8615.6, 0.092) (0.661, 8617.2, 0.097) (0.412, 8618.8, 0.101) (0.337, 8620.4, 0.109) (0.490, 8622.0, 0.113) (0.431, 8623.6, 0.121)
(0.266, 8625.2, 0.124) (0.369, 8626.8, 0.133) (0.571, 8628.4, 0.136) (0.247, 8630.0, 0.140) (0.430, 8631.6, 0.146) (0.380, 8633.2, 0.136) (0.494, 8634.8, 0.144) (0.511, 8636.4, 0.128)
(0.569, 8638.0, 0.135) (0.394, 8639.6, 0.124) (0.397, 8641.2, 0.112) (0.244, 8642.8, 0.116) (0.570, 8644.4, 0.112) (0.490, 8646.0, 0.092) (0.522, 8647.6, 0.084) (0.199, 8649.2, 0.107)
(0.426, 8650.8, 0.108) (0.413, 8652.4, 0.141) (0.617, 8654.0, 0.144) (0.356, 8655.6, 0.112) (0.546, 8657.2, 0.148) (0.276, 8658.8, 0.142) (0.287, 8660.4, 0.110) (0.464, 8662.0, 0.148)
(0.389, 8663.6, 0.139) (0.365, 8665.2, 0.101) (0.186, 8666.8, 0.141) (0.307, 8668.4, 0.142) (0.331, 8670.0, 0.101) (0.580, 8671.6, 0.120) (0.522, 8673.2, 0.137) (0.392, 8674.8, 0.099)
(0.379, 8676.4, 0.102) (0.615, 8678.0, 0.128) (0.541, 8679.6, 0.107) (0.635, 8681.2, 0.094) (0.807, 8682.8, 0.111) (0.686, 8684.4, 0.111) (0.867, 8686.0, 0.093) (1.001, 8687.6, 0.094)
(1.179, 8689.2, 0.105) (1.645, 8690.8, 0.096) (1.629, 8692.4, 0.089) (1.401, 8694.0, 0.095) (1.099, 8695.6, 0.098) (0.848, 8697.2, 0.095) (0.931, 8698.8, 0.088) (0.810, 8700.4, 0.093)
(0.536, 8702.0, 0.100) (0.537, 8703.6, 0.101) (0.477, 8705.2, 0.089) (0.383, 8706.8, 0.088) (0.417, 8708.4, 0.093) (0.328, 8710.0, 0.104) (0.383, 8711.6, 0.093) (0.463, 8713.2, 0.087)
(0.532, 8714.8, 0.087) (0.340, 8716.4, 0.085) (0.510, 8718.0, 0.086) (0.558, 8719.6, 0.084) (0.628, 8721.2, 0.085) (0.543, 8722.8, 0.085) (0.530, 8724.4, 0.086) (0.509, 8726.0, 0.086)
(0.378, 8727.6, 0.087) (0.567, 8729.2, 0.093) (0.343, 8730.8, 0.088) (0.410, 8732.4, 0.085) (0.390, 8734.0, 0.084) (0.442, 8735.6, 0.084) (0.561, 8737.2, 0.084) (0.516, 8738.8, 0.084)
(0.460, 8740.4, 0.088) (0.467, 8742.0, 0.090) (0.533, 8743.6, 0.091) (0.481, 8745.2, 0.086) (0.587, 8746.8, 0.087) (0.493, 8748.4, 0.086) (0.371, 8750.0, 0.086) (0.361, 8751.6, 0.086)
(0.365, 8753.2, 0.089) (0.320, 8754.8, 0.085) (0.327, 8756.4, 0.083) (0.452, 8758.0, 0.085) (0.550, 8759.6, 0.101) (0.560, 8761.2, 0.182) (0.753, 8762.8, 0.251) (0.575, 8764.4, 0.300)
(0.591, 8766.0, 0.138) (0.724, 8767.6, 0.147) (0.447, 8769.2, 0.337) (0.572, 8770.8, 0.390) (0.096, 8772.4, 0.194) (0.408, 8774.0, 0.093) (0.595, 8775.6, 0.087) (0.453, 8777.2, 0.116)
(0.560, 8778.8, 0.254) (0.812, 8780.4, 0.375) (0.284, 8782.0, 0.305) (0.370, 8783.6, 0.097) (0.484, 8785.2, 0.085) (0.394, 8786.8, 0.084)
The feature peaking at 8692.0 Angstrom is [O III] 5007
